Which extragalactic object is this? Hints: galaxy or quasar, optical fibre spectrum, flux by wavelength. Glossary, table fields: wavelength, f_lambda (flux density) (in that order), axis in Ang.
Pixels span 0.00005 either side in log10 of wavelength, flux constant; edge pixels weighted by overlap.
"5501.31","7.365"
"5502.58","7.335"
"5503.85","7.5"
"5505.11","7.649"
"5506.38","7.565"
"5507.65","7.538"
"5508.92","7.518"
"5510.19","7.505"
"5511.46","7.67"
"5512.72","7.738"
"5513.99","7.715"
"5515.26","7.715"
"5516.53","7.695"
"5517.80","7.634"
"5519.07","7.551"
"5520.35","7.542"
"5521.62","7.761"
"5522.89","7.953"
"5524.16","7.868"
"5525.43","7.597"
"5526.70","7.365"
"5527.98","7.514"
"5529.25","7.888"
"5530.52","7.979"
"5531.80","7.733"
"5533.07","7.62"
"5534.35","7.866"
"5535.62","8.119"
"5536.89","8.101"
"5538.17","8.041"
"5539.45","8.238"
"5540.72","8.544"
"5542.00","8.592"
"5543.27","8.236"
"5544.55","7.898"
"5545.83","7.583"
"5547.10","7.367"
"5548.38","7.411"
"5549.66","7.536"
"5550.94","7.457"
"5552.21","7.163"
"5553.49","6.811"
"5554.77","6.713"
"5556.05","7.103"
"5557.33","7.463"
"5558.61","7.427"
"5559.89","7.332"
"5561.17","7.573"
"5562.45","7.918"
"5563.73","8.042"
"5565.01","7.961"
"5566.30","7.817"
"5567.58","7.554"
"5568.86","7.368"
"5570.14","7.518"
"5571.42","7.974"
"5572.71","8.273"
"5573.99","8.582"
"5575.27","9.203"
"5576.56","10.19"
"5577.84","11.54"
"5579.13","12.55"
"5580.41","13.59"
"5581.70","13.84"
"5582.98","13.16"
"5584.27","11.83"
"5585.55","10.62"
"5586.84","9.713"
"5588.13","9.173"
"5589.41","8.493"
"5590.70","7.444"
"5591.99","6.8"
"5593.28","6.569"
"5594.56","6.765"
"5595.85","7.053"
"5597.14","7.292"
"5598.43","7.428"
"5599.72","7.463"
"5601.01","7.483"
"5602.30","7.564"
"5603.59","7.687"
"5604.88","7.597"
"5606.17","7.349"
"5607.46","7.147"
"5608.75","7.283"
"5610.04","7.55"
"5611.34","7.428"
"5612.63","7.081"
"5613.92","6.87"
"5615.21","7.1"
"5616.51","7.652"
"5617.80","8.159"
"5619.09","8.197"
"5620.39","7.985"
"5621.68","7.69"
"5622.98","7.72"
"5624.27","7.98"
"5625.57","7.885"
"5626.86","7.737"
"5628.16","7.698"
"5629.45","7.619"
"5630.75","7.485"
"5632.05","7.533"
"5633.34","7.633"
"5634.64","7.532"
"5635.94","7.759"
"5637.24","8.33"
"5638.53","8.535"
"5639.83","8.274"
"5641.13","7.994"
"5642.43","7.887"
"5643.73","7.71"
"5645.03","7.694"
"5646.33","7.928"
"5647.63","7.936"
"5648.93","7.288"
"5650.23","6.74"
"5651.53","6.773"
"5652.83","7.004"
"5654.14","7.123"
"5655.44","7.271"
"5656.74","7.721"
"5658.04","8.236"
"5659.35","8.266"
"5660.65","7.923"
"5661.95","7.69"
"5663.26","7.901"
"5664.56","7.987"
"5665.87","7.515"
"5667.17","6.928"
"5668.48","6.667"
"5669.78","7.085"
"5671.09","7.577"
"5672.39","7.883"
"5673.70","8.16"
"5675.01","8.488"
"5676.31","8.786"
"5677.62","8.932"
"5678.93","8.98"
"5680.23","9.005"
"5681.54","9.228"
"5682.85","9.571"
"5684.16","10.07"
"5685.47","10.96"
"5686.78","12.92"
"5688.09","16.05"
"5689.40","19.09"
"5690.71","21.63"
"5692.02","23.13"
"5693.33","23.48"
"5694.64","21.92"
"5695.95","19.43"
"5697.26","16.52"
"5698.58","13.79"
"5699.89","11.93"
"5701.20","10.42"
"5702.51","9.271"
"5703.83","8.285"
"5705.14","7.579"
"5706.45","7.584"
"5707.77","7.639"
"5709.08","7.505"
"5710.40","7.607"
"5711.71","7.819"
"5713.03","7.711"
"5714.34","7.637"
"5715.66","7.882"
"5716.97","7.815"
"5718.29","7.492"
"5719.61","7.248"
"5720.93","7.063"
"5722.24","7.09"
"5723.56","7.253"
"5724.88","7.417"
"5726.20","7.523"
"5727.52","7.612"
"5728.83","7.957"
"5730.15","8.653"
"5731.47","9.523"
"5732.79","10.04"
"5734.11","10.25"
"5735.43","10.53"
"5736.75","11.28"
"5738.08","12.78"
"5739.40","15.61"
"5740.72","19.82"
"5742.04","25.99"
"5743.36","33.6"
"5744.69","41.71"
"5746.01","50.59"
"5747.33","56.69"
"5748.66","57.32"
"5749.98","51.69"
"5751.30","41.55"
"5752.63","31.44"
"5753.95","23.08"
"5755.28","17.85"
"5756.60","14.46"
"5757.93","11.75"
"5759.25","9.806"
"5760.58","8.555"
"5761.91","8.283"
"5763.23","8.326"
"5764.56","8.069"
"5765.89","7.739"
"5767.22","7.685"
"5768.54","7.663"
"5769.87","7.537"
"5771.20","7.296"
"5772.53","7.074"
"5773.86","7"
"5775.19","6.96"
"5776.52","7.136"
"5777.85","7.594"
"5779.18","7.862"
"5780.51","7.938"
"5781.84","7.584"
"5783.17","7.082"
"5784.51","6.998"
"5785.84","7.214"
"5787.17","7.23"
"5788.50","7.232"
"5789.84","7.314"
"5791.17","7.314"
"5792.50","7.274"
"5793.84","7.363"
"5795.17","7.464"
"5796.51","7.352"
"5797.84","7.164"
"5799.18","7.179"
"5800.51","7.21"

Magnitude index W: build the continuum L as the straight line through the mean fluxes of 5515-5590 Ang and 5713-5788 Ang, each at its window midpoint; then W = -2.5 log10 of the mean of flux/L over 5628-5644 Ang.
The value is 0.371 mag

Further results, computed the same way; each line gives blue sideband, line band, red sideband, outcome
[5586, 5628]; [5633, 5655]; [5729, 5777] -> 0.331 mag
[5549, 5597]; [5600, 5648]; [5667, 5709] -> 0.291 mag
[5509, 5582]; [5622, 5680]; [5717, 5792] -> 0.414 mag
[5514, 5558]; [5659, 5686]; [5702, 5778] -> 0.424 mag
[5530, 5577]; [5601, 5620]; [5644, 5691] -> 0.127 mag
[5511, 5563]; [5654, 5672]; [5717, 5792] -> 0.470 mag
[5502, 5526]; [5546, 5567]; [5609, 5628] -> 0.027 mag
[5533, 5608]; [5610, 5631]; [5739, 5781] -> 0.424 mag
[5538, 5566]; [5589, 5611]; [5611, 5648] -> 0.055 mag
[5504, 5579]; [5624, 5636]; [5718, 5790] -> 0.372 mag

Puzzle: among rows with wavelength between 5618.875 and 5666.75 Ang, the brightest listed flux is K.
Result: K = 8.535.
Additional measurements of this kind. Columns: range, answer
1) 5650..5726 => 23.48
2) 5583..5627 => 11.83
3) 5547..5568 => 8.042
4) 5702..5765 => 57.32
